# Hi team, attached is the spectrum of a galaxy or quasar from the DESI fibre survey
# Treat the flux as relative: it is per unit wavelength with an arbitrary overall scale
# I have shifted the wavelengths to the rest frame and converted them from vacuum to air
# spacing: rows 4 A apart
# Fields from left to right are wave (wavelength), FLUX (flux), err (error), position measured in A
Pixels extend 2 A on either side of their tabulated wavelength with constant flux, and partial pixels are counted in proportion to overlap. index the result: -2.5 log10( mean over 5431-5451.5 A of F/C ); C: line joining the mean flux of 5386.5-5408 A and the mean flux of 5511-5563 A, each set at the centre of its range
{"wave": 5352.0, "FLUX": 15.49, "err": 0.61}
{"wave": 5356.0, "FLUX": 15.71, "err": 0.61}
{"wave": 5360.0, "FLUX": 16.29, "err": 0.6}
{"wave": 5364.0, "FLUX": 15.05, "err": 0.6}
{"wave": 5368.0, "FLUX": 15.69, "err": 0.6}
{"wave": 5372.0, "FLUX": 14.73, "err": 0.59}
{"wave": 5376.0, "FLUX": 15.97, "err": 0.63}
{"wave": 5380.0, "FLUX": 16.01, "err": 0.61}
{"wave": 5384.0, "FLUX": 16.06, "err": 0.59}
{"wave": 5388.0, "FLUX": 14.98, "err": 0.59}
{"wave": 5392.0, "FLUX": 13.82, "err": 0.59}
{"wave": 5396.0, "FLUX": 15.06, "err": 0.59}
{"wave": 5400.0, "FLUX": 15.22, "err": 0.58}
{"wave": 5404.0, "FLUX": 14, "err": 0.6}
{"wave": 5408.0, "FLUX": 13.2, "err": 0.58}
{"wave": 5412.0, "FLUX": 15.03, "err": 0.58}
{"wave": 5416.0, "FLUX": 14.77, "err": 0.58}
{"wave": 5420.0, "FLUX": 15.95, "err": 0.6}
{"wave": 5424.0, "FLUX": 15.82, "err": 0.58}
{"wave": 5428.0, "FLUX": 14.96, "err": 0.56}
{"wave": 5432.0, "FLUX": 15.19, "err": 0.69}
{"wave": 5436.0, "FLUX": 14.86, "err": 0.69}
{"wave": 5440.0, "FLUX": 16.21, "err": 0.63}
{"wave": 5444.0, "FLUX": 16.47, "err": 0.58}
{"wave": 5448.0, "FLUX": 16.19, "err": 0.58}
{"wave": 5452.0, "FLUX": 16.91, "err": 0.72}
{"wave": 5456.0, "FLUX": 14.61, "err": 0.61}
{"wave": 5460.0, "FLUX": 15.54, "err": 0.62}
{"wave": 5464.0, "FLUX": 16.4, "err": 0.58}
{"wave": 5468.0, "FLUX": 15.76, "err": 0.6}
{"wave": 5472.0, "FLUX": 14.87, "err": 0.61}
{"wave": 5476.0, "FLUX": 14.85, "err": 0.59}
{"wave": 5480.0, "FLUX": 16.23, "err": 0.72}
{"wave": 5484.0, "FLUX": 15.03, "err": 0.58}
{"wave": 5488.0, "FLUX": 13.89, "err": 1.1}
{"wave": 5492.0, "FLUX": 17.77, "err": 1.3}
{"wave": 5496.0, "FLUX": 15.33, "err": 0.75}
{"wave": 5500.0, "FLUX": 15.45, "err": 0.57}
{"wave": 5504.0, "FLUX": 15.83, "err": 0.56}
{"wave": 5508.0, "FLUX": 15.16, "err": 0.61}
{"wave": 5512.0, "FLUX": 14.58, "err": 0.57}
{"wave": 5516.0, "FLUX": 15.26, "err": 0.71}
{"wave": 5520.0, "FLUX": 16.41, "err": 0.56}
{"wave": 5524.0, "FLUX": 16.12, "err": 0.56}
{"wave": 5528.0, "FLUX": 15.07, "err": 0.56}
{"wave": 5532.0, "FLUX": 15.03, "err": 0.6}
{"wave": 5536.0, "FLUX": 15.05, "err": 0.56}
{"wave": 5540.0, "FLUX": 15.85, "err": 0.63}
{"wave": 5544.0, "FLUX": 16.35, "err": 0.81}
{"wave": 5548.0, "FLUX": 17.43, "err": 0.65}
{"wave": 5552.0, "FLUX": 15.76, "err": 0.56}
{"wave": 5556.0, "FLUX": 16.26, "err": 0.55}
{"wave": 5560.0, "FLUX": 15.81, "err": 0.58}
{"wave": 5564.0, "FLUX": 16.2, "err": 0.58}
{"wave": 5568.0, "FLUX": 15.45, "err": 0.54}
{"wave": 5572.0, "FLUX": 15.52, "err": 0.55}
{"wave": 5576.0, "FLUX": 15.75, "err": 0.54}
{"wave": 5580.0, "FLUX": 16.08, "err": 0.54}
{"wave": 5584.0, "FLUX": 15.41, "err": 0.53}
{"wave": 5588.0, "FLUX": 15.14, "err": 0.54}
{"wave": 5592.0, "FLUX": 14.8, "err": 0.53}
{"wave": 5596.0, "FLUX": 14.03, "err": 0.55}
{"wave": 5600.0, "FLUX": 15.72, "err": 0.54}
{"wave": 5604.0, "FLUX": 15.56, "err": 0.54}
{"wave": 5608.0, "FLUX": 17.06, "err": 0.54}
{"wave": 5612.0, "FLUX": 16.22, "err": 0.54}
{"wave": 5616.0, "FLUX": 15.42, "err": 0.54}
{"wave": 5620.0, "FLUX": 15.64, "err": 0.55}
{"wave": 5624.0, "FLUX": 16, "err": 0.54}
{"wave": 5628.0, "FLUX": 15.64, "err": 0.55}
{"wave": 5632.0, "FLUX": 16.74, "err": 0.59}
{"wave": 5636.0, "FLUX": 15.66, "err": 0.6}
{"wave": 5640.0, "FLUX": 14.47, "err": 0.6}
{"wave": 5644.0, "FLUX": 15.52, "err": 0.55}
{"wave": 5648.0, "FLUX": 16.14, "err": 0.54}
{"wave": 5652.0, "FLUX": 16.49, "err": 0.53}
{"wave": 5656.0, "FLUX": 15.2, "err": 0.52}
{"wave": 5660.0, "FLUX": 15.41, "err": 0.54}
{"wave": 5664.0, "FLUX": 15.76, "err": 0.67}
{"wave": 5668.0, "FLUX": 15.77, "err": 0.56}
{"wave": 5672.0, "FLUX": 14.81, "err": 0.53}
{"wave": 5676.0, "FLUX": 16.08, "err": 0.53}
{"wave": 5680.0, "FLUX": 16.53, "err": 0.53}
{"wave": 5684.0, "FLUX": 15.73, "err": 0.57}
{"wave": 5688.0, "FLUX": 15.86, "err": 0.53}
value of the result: -0.07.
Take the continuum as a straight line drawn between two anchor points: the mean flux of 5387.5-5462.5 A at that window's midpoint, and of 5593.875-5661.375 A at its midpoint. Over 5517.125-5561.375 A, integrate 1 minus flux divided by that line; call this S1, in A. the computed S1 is -1.20 A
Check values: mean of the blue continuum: 15.2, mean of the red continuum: 15.7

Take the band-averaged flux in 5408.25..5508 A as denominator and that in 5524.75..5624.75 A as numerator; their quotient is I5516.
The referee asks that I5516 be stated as 1.0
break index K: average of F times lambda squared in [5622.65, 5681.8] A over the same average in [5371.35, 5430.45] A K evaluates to 1.15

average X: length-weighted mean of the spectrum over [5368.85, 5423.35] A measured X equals 15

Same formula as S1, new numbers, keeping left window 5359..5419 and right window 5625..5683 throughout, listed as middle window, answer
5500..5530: -0.2 A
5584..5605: 0.7 A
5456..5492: -0.3 A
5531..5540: 0.1 A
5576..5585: -0.1 A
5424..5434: 0.0 A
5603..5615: -0.5 A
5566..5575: 0.0 A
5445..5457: -0.7 A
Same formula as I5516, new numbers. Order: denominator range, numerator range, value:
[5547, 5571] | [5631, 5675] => 0.97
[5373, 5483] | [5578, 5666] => 1.02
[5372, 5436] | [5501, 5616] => 1.04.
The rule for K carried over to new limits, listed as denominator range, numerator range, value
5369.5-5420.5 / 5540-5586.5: 1.14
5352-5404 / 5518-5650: 1.11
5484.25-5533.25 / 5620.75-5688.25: 1.07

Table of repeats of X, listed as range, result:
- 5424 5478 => 15.6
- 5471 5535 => 15.4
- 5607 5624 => 16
